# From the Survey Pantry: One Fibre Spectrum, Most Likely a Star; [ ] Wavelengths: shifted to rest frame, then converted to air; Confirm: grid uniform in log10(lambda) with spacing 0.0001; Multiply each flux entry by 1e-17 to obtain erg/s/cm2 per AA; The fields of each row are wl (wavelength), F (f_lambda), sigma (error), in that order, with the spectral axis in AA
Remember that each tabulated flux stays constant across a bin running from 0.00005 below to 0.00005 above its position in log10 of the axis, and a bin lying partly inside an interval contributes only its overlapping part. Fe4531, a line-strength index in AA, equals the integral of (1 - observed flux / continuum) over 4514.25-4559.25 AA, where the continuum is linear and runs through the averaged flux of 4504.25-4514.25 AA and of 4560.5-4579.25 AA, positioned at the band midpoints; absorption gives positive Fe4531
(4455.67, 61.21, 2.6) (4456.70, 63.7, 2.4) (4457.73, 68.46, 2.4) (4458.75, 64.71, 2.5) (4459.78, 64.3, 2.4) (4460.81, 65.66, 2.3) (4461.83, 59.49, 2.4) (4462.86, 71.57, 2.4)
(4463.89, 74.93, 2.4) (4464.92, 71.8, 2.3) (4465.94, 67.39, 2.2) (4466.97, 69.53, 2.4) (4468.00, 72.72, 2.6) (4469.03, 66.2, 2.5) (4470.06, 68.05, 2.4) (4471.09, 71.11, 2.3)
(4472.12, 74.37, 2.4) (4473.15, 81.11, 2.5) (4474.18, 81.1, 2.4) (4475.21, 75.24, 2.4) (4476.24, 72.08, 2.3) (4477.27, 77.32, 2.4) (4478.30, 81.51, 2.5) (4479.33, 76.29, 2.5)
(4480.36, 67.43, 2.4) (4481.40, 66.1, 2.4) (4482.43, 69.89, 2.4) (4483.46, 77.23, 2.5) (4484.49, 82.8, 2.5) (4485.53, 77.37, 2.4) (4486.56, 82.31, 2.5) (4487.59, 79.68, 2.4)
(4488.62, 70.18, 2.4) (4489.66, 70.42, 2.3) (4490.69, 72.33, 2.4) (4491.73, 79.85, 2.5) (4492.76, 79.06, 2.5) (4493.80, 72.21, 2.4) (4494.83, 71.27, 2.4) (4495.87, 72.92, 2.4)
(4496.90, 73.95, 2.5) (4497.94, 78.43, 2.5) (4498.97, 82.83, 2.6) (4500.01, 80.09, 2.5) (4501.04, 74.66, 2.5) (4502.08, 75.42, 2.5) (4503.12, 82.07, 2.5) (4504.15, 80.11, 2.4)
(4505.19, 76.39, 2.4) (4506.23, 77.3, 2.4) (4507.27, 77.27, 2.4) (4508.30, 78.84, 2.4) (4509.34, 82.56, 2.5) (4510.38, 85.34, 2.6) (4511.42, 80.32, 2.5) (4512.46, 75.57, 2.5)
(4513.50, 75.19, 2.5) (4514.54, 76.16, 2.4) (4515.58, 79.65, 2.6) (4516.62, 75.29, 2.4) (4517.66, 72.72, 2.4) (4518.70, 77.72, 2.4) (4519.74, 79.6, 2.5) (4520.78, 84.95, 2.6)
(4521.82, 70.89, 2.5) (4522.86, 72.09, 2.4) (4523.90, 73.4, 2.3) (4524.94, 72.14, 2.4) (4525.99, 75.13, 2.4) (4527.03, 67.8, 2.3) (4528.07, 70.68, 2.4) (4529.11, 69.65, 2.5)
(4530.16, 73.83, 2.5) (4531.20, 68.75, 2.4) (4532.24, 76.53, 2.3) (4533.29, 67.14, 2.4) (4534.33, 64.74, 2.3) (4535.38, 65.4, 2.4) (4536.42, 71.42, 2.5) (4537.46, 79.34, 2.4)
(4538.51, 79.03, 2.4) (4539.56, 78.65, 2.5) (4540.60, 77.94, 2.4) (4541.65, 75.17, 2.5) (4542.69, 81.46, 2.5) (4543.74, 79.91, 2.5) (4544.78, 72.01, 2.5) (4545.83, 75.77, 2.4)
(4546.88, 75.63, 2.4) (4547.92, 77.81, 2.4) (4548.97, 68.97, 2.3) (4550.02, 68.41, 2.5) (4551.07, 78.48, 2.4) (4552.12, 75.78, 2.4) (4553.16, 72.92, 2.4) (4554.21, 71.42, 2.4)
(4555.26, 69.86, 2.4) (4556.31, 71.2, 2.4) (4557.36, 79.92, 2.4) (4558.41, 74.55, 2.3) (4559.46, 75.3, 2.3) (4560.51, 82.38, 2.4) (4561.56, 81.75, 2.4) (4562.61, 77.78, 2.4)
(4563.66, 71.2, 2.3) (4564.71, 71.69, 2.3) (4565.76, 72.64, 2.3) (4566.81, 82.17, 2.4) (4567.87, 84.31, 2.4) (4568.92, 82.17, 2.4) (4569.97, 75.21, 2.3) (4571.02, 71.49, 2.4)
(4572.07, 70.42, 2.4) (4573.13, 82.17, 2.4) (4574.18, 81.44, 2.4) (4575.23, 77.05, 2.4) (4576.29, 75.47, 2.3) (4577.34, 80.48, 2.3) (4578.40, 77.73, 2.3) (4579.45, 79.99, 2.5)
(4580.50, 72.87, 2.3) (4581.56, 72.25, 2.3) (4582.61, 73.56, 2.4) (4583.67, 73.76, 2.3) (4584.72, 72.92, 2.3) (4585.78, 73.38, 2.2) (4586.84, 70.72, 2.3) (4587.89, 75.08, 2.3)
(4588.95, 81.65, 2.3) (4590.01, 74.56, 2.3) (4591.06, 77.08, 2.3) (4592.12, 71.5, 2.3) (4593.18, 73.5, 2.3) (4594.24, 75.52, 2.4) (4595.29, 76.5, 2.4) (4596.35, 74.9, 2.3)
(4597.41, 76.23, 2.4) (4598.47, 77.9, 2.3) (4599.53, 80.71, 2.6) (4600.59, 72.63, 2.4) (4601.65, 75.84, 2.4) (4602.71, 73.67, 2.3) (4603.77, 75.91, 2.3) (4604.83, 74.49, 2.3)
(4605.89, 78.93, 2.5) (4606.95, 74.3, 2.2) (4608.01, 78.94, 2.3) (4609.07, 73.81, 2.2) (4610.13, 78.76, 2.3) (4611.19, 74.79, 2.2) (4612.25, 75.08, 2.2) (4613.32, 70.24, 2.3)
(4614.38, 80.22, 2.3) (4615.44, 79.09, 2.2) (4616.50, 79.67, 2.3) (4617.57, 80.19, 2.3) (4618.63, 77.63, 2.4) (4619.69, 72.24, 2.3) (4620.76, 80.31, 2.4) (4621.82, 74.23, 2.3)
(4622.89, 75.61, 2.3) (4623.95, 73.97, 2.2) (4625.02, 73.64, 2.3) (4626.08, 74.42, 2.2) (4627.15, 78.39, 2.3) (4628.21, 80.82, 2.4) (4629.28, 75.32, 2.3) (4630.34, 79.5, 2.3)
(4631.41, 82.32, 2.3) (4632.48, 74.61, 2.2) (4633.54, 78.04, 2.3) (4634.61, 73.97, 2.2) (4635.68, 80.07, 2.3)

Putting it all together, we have 2.3 AA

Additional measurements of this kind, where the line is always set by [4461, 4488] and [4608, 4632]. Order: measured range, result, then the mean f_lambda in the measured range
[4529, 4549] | 0.23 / 74.2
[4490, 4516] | -1.17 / 77.5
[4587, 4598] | 0.11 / 75.5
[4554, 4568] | -0.09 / 76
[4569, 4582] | -0.13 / 76.6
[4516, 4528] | 0.01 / 74.6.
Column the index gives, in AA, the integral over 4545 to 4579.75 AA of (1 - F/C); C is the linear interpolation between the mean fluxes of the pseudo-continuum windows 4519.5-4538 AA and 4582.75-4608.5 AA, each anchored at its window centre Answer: -1.1 AA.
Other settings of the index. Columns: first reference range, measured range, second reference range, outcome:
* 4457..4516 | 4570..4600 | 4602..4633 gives 0.15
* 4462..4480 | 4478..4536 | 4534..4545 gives -0.75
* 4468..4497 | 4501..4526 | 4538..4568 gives -0.72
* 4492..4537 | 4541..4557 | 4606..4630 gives 0.28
